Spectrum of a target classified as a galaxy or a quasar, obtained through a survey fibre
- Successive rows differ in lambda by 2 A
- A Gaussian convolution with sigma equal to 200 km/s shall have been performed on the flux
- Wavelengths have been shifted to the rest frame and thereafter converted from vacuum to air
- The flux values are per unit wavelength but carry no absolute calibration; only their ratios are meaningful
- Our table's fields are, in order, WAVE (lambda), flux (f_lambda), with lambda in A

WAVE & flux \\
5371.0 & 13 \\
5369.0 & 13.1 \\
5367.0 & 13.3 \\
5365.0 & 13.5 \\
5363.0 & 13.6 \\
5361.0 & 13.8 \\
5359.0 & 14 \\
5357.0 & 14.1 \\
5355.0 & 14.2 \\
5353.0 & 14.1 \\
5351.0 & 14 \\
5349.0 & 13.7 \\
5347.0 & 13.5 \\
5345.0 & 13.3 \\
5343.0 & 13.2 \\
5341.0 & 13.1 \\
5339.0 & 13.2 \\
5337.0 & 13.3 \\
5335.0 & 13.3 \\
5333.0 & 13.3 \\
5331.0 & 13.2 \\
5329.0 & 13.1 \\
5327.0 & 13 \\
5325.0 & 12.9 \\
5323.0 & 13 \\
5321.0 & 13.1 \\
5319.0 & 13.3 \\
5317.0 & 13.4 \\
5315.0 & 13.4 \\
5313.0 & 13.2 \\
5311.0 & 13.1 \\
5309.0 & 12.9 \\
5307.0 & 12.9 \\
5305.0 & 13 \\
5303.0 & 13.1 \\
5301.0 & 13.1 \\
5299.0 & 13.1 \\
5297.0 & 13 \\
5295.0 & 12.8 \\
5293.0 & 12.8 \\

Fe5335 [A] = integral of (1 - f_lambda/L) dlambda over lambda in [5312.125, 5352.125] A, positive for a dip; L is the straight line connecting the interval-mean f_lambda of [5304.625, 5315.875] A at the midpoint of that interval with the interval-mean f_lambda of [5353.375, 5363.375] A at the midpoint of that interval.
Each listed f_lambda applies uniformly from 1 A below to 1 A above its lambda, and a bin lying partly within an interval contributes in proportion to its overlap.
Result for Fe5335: 0.62 A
